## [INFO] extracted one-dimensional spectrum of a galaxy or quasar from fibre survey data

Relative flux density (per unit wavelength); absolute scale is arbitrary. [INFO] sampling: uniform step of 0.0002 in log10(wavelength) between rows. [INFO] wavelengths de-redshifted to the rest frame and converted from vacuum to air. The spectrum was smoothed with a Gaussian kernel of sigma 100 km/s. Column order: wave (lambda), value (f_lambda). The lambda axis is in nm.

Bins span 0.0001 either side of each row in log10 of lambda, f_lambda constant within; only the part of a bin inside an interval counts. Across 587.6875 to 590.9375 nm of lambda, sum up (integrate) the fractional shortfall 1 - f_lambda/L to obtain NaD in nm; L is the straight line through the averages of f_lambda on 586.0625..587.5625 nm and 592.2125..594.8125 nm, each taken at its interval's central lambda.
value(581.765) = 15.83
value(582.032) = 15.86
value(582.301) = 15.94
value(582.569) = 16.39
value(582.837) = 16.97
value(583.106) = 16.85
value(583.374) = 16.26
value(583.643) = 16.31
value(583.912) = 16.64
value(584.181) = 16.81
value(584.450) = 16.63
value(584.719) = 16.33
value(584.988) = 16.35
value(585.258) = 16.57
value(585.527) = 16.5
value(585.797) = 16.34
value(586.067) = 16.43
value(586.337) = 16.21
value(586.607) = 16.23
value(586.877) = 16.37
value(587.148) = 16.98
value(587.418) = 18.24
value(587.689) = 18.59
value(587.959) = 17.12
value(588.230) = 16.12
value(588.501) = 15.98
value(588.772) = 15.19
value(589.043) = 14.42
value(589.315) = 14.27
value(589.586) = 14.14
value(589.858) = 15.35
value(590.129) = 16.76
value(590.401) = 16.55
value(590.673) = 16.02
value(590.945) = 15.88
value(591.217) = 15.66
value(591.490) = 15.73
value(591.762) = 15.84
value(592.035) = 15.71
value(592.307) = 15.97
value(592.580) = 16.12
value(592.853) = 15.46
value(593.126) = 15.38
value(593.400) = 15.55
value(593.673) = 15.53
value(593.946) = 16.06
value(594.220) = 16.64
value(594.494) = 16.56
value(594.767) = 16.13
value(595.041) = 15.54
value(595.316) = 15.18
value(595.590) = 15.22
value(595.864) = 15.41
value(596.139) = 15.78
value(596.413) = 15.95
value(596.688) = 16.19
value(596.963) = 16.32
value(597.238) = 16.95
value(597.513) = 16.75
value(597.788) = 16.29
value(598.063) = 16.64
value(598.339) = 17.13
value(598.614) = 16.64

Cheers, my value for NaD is 0.14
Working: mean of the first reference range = 16.8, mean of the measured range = 15.8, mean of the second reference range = 15.9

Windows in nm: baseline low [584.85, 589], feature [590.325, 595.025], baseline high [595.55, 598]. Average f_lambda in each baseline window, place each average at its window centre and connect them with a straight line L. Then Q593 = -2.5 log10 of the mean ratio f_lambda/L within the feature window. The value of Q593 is 0.03 mag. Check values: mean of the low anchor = 16.6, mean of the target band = 15.9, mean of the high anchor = 16.2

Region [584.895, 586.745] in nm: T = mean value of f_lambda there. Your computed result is 16.4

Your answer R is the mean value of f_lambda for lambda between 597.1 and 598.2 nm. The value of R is 16.7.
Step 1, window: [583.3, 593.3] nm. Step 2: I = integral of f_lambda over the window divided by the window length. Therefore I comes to 16.1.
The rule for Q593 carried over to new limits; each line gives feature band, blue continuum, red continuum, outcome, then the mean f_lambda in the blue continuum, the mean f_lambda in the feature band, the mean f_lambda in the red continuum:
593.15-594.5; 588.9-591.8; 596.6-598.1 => 0.004 mag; 15.5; 16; 16.5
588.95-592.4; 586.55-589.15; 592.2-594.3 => 0.040 mag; 16.6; 15.6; 15.8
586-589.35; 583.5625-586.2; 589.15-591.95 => -0.021 mag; 16.5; 16.4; 15.6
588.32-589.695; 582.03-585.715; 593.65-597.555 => 0.099 mag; 16.5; 14.9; 16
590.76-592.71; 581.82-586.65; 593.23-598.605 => 0.025 mag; 16.4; 15.8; 16.1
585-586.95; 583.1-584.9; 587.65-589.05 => 0.002 mag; 16.5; 16.4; 16.2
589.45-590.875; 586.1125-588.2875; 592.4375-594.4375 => 0.045 mag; 17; 15.8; 15.8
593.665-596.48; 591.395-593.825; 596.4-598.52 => 0.021 mag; 15.7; 15.8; 16.6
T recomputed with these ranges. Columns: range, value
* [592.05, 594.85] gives 15.9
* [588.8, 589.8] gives 14.5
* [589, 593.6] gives 15.6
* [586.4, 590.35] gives 16.1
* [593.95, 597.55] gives 16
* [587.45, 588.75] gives 16.9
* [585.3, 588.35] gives 16.8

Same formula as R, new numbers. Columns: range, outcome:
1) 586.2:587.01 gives 16.3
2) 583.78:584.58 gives 16.7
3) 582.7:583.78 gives 16.6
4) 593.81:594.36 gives 16.3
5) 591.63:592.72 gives 15.9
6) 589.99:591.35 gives 16.2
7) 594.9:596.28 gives 15.4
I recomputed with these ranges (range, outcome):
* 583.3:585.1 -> 16.5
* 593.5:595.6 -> 15.9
